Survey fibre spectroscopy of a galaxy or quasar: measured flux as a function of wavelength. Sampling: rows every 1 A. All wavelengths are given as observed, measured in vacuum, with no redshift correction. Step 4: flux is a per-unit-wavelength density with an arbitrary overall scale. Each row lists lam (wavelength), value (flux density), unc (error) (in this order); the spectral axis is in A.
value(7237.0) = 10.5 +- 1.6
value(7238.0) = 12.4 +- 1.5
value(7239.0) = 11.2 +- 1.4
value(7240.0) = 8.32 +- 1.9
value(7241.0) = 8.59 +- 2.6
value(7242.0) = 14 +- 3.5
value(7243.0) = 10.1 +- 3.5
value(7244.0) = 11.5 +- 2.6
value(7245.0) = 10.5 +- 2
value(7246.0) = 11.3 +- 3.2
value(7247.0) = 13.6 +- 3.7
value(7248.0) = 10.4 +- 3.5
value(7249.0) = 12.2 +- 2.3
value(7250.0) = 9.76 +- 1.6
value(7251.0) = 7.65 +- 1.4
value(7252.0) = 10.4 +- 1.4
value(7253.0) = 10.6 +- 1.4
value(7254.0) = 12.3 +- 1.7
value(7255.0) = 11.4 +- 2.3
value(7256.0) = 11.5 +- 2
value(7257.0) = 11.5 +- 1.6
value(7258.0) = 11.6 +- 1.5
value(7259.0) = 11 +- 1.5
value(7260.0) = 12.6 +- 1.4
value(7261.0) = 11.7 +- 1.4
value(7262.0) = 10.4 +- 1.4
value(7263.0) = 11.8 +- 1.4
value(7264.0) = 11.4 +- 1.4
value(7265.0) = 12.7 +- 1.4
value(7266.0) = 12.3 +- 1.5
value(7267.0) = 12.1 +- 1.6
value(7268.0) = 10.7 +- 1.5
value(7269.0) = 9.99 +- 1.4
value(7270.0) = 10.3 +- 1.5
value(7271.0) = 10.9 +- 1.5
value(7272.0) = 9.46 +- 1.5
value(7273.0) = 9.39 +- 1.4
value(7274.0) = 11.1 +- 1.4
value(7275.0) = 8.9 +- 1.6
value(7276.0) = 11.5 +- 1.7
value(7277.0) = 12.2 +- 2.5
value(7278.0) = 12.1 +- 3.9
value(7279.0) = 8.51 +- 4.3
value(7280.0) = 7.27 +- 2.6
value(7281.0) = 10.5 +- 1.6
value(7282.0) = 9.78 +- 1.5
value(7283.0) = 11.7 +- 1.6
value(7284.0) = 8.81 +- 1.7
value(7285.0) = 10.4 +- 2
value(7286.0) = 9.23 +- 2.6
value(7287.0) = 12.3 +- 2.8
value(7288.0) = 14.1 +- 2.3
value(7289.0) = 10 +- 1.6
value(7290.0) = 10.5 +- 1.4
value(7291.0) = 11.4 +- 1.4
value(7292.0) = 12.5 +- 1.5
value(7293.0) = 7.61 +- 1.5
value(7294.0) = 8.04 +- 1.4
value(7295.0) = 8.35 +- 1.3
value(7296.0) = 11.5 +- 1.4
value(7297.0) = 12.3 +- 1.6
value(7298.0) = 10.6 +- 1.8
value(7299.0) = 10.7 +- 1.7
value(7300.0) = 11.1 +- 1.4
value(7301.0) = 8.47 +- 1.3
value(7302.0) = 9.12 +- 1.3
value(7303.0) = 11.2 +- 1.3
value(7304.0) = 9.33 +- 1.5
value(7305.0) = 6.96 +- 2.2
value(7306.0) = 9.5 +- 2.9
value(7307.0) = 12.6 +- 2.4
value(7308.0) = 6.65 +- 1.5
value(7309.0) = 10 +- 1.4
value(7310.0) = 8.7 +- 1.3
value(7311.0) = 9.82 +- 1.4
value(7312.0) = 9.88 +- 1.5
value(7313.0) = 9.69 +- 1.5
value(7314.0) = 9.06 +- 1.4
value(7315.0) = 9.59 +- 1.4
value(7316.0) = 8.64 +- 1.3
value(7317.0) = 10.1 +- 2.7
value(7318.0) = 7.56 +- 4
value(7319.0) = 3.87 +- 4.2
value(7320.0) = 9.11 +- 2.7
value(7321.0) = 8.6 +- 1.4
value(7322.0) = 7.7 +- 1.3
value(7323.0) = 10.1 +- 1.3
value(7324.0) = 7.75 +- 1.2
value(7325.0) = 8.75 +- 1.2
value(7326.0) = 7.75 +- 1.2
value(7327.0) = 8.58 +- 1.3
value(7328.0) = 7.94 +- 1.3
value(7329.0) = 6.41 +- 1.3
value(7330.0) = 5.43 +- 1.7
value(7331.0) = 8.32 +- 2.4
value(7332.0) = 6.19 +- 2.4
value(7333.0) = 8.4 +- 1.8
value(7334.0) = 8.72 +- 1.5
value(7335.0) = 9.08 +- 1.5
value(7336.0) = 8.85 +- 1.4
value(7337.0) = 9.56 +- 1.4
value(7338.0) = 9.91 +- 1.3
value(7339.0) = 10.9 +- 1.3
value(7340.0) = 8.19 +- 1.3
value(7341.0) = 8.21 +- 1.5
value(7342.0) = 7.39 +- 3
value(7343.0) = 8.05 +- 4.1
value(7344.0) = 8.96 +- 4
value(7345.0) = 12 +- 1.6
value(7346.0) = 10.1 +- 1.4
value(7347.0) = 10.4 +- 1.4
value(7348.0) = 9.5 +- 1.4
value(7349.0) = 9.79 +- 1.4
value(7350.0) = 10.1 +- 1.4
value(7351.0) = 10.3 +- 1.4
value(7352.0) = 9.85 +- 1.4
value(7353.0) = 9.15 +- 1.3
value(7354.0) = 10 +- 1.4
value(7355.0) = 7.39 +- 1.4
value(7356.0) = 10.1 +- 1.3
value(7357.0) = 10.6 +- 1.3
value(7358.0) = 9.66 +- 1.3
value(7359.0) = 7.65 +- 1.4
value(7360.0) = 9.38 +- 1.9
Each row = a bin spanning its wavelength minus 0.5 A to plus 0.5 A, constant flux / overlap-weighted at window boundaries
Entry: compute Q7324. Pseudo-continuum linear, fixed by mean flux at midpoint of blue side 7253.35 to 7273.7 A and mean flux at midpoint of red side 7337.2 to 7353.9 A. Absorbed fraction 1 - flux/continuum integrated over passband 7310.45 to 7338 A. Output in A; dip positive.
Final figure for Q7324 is 4.5 A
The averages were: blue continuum 11.2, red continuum 9.56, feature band 8.38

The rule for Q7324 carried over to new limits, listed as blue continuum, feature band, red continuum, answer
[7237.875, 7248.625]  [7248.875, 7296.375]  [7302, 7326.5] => -2.6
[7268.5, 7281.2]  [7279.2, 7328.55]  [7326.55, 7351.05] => 0.4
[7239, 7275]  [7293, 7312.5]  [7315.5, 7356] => 0.0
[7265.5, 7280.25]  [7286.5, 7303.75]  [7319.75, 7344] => -1.5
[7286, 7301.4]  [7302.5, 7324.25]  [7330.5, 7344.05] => 1.7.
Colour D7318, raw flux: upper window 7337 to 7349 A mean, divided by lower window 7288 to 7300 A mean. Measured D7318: 0.90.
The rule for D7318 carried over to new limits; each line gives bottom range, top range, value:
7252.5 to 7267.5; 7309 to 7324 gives 0.75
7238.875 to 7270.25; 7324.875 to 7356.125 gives 0.80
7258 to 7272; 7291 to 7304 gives 0.90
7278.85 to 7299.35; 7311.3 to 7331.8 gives 0.80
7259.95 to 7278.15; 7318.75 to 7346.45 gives 0.76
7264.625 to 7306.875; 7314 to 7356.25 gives 0.84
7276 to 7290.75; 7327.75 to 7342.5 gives 0.78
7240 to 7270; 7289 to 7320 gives 0.85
